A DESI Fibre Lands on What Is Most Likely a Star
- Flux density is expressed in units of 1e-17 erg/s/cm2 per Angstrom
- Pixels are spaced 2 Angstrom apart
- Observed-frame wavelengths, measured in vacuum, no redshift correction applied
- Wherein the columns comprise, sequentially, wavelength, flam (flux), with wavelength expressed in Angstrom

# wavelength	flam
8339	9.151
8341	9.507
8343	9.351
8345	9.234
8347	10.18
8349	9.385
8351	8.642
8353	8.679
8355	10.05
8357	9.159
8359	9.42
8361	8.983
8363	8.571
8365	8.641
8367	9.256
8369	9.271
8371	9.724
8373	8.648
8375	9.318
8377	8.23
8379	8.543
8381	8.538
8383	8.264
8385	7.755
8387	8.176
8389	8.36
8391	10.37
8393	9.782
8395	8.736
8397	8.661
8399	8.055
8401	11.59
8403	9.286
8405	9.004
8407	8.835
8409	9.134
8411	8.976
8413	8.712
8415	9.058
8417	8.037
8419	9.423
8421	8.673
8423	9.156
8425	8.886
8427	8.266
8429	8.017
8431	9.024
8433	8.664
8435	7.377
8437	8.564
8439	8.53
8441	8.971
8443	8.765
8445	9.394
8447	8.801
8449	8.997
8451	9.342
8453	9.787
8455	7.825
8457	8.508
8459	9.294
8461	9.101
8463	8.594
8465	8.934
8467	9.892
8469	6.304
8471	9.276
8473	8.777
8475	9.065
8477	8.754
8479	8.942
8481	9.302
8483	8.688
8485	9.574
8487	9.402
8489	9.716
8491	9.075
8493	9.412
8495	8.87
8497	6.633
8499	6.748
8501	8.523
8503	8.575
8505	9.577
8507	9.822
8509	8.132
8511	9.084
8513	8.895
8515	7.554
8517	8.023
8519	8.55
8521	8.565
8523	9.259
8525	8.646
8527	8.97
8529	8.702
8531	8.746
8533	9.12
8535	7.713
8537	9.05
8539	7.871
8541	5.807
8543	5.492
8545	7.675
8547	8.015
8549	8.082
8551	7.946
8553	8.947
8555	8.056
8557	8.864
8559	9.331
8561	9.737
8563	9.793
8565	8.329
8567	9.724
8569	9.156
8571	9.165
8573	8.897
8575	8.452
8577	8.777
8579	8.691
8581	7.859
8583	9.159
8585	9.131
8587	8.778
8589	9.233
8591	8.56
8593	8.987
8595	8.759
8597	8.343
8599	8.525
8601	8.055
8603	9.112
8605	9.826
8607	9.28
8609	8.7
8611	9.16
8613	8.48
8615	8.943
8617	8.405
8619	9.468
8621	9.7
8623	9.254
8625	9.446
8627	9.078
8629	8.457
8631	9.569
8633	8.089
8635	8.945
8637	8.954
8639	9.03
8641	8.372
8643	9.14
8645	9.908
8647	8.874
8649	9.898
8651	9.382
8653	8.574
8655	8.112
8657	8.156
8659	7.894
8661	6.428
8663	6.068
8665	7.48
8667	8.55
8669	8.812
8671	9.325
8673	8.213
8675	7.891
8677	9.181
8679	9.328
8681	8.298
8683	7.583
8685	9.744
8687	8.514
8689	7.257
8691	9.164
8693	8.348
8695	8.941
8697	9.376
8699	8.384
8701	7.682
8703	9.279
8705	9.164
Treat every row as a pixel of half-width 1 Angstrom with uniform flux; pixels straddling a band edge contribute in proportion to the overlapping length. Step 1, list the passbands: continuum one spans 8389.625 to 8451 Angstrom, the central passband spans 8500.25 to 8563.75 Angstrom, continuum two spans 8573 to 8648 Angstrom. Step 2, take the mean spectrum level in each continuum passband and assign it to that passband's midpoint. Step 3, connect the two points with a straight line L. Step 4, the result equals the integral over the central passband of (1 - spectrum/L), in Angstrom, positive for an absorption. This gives 3.2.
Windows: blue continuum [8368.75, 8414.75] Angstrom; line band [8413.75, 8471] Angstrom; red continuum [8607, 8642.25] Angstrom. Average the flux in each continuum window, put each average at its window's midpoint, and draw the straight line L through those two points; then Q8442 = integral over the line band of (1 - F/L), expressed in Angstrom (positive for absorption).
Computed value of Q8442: 1.4 Angstrom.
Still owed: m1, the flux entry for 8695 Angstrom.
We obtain 8.941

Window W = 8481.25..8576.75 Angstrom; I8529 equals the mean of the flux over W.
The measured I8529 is 8.58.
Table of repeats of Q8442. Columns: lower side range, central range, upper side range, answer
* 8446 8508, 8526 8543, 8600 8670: 1.4 Angstrom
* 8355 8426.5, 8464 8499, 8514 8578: -0.5 Angstrom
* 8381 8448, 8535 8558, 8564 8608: 2.7 Angstrom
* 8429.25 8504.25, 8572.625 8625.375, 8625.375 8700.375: -1.5 Angstrom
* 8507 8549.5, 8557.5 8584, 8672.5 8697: -2.2 Angstrom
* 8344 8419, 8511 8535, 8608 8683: 0.6 Angstrom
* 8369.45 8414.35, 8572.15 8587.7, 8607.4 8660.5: 0.3 Angstrom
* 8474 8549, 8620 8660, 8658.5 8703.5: -2.7 Angstrom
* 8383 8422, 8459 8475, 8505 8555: -0.2 Angstrom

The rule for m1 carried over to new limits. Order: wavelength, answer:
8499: 6.748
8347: 10.18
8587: 8.778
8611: 9.16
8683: 7.583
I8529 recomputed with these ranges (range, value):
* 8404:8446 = 8.74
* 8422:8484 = 8.77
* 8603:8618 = 8.98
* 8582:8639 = 8.94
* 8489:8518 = 8.54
